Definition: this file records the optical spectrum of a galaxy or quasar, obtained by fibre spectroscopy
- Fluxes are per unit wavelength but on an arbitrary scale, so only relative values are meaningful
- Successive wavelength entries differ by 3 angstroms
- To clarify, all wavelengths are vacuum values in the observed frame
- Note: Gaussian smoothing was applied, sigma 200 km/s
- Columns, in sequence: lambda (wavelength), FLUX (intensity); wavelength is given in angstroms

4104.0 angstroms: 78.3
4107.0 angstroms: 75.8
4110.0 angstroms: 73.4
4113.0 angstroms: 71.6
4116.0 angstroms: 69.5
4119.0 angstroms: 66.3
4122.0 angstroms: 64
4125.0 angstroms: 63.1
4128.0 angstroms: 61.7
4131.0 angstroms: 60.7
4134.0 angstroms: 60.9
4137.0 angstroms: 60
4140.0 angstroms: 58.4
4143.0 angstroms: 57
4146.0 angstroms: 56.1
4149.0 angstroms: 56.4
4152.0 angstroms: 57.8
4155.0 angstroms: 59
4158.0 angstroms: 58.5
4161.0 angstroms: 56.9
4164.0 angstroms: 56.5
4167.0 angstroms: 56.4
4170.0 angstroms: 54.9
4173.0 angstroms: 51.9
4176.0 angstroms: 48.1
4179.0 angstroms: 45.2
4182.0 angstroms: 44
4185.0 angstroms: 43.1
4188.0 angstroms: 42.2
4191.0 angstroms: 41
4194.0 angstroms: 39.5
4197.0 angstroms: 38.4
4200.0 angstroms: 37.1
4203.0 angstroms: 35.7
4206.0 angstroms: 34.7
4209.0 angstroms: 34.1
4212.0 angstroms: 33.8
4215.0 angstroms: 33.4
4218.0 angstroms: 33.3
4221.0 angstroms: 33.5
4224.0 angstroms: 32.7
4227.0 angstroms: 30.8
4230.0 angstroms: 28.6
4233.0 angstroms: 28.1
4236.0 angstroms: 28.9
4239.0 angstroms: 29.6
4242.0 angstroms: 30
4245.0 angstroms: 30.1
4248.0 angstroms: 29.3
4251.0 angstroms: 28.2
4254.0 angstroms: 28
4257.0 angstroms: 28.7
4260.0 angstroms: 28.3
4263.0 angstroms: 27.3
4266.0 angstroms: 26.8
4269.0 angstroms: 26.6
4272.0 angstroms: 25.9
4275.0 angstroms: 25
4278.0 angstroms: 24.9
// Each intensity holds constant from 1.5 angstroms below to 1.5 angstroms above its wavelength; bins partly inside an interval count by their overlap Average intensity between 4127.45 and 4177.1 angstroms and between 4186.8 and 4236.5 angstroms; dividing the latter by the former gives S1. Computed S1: 0.6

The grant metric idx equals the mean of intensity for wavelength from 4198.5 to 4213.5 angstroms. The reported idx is 35.1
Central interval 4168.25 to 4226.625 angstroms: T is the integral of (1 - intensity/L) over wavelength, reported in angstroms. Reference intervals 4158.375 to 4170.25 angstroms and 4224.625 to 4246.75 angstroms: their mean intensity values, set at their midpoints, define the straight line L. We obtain 5.76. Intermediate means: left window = 56.5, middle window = 39.7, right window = 29.6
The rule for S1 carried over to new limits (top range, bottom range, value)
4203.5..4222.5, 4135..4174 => 0.59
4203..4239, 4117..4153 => 0.53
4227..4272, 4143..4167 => 0.50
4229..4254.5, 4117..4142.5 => 0.47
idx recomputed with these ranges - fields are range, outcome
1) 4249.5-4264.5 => 28.1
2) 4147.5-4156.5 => 57.7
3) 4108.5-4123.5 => 69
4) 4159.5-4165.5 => 56.7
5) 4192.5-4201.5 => 38.3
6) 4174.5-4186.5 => 45.1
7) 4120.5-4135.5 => 62.1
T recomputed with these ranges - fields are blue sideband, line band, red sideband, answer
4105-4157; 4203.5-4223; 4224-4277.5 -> 2.6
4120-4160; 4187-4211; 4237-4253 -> 2.8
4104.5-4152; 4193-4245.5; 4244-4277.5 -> 8.0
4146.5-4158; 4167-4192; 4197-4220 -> -0.2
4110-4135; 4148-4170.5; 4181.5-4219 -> -2.2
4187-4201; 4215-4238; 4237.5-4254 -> 1.5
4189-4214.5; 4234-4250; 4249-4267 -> 0.5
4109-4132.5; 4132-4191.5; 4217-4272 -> 0.6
